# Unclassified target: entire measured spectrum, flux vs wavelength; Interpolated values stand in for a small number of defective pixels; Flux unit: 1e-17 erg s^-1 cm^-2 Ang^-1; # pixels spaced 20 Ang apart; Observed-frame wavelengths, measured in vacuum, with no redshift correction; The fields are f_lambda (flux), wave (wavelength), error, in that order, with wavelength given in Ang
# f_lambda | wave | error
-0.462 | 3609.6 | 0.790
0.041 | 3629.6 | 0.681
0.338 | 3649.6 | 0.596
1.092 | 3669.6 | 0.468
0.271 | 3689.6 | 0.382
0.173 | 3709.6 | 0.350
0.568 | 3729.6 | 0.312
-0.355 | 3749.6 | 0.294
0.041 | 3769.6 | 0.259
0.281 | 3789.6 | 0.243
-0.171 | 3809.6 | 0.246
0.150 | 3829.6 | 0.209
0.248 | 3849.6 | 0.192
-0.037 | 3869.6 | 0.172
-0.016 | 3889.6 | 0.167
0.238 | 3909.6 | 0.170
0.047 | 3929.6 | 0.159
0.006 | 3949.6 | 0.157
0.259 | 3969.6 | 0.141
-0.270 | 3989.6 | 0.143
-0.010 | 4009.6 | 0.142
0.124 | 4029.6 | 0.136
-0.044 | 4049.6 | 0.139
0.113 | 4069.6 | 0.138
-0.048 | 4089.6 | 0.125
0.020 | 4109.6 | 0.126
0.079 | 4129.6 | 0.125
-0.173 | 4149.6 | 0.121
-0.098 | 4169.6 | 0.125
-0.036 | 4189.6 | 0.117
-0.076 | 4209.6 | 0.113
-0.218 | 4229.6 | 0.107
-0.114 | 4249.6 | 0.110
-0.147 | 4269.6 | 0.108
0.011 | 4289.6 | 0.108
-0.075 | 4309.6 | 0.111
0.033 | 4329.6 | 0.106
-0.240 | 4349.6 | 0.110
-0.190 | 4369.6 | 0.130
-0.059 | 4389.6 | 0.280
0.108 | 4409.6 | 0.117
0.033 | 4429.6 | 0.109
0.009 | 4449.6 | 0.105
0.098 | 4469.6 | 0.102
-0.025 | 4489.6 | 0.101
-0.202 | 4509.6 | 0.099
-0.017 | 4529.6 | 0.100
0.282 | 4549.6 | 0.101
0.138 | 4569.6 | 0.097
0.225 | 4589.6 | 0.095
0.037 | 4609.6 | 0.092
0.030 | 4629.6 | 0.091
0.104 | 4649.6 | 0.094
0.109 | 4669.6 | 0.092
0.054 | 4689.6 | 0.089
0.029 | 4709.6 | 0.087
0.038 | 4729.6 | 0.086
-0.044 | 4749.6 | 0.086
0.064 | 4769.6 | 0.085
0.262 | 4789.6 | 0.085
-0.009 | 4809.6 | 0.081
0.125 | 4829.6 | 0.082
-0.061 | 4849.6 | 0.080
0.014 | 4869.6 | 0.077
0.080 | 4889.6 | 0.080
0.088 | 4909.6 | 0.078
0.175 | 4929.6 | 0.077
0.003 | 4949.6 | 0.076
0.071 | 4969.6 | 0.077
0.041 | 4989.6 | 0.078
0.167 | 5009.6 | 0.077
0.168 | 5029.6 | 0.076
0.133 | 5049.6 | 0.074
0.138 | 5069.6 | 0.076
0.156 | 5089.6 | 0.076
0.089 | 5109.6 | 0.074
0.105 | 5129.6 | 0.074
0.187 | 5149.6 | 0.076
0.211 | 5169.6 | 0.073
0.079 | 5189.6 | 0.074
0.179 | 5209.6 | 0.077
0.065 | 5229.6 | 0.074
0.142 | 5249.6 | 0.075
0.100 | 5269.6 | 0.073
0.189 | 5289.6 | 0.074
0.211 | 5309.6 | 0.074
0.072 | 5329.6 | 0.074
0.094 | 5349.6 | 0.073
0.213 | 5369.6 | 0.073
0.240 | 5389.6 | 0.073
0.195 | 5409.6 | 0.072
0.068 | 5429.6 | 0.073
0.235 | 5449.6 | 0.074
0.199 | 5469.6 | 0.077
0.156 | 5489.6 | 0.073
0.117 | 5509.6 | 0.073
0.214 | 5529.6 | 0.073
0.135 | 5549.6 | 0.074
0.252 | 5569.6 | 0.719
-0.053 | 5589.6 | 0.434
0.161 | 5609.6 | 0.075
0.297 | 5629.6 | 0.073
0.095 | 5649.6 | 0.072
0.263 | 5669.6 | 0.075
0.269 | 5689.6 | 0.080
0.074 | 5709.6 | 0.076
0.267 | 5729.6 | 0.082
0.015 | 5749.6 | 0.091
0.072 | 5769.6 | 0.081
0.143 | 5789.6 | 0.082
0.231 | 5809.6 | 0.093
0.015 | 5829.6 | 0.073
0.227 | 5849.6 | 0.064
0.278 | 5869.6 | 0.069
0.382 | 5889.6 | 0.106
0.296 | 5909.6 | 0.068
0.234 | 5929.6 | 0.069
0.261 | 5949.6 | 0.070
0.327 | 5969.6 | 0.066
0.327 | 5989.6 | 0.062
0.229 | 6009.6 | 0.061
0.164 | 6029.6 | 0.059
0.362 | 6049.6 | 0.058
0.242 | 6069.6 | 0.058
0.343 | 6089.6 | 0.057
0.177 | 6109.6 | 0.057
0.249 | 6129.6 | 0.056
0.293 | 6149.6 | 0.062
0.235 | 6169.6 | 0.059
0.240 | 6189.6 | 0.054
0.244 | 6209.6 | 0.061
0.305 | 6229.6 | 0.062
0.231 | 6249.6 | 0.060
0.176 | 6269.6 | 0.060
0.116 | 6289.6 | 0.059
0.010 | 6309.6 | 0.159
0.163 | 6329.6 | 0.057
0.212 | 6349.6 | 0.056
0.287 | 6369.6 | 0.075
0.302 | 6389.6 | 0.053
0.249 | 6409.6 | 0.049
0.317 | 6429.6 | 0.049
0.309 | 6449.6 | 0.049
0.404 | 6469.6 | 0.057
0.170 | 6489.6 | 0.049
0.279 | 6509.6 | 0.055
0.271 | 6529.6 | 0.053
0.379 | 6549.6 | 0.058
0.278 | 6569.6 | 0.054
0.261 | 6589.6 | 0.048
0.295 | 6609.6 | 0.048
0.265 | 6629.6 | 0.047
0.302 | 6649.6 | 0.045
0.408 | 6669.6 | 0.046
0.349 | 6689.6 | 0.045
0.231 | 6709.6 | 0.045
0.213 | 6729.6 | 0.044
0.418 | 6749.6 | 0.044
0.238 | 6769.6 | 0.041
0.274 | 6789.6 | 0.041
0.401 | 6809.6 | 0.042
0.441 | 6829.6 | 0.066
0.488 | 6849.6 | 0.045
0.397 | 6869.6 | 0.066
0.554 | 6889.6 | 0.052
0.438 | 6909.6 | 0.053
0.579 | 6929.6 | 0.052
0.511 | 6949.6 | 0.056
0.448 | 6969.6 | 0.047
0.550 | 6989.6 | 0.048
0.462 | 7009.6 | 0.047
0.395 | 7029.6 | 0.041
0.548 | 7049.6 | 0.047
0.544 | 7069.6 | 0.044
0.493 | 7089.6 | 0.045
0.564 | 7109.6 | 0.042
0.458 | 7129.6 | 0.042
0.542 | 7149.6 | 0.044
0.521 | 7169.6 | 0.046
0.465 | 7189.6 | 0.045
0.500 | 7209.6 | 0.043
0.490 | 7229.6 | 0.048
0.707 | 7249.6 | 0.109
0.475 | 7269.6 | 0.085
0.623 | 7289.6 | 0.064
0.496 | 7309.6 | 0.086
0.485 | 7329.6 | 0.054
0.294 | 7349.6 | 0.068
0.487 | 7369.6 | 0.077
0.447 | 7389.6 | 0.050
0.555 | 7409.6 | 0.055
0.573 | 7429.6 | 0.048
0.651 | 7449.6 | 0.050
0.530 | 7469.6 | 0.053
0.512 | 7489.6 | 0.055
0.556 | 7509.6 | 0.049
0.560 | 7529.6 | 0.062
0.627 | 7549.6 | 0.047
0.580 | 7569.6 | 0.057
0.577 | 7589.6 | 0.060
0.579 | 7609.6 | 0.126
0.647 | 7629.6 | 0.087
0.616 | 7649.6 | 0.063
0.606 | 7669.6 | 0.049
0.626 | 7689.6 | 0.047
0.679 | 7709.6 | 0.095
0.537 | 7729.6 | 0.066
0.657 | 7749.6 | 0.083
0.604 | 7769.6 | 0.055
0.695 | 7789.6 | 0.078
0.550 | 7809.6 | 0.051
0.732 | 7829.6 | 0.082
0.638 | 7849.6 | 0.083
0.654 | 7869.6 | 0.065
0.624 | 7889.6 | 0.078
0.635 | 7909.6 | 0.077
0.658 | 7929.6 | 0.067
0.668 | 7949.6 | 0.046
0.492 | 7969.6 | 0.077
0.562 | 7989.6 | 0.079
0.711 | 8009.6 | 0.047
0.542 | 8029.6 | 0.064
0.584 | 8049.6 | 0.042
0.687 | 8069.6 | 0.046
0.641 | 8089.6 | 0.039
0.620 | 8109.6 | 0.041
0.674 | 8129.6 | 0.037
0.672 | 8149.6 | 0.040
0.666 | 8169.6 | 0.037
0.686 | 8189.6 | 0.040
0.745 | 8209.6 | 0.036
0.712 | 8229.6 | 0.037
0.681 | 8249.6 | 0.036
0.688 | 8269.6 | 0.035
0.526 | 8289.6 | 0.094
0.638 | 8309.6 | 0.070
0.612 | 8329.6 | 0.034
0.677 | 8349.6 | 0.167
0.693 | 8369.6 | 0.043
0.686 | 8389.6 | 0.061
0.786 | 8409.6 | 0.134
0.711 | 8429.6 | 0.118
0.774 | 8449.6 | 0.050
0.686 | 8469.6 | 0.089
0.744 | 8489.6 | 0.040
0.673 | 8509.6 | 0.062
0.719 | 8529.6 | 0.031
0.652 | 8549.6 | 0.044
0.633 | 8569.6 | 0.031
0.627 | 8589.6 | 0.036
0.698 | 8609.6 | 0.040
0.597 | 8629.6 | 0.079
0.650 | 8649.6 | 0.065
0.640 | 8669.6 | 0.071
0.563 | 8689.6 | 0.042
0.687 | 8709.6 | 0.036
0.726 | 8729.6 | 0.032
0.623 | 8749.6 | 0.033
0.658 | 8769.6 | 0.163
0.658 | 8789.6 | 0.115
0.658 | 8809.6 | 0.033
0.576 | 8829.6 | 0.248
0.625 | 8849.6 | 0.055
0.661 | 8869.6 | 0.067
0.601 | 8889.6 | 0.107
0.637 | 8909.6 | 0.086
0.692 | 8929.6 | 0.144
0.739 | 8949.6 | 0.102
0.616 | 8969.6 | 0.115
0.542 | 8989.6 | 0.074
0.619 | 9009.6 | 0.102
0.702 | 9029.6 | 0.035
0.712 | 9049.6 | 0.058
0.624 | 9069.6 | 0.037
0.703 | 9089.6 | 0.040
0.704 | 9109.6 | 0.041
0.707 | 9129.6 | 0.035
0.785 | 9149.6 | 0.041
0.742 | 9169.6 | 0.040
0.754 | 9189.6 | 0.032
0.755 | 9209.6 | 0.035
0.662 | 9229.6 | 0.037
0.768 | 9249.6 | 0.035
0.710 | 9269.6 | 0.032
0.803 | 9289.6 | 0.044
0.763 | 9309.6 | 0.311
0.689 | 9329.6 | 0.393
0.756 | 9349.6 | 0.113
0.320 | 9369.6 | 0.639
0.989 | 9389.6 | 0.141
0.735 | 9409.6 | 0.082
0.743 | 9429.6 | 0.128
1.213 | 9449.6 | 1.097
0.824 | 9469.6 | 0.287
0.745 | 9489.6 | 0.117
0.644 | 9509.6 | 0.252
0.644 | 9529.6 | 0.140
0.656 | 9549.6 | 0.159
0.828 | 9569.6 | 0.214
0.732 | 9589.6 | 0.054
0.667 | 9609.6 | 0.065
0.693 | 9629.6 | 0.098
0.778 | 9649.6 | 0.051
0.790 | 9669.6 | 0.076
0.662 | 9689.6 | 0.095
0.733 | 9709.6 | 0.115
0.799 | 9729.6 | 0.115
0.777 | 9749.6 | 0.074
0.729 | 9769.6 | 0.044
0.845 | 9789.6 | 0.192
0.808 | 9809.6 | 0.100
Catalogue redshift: 0.71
